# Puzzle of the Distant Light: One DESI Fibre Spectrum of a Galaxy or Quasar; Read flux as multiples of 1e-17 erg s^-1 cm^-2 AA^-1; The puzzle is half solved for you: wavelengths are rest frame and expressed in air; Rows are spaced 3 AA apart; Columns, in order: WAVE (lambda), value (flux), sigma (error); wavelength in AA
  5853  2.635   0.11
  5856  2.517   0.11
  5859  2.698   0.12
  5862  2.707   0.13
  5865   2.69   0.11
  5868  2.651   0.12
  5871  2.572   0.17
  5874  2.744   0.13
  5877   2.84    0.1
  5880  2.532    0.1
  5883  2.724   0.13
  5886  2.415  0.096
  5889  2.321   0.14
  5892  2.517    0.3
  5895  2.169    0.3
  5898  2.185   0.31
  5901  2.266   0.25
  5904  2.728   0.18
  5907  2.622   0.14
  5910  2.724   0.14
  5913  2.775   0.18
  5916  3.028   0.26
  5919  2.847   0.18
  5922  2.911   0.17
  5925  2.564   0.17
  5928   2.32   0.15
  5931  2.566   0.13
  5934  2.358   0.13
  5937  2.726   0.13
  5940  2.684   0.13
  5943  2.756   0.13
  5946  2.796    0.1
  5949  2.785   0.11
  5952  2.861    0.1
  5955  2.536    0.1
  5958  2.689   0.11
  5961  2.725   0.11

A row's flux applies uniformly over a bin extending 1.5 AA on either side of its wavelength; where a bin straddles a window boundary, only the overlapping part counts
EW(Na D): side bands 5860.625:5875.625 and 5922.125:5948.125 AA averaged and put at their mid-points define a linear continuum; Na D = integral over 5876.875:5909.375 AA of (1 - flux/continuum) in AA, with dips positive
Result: 2.2 AA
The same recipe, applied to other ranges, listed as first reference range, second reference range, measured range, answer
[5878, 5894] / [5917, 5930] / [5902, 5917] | -0.8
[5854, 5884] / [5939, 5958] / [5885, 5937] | 2.8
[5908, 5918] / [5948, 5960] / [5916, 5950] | 1.2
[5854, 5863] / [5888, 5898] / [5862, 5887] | -1.7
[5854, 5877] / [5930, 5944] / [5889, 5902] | 1.7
